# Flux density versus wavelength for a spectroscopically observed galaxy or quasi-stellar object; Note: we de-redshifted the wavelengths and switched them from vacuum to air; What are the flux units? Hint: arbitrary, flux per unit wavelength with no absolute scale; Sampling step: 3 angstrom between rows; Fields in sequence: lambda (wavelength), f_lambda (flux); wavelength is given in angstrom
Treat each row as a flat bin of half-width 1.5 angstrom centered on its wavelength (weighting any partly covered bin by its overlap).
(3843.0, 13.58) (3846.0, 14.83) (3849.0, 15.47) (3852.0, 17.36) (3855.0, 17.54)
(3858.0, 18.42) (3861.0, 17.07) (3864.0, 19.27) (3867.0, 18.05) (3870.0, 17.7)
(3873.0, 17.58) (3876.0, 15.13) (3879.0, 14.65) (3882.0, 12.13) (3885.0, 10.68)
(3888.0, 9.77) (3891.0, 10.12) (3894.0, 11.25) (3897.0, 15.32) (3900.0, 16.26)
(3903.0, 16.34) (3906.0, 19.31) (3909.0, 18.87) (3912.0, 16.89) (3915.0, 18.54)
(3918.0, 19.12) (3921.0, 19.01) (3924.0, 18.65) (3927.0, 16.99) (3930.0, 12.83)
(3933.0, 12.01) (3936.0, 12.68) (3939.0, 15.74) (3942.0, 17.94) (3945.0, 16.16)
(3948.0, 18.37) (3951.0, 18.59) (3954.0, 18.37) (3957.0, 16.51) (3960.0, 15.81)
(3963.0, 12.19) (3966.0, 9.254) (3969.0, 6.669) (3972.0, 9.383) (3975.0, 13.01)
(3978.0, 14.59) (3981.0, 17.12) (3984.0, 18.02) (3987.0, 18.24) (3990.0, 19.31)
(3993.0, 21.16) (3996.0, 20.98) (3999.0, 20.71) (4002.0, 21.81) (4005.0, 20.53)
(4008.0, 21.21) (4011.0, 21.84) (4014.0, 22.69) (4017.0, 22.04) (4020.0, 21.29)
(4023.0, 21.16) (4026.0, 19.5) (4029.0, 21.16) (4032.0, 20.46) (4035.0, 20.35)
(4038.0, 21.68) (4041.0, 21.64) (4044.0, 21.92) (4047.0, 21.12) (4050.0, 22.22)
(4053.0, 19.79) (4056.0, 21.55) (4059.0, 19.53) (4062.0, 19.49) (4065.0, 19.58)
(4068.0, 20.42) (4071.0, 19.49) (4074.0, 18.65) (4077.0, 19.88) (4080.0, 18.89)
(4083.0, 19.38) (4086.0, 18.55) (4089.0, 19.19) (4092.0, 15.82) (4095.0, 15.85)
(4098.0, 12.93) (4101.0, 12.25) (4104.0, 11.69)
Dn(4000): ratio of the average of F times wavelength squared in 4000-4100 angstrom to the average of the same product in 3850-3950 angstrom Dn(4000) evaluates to 1.35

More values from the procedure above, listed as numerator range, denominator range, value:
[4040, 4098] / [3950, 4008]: 1.23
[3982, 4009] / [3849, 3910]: 1.37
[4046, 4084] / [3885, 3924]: 1.37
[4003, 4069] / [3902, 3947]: 1.32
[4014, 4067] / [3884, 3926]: 1.41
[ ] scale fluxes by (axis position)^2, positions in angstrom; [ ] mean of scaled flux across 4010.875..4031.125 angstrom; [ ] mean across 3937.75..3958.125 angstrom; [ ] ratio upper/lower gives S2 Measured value 1.3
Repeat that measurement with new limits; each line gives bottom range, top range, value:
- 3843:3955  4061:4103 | 1.21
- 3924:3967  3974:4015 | 1.29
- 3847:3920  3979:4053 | 1.39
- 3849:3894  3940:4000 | 1.11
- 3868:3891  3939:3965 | 1.25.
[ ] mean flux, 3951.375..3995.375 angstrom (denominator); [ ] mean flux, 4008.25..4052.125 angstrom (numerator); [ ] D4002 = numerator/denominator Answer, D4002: 1.4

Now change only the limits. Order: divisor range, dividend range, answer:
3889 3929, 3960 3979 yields 0.67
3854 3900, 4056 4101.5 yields 1.22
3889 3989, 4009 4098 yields 1.30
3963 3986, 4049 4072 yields 1.60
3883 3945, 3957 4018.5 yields 1.12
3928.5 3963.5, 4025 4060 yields 1.33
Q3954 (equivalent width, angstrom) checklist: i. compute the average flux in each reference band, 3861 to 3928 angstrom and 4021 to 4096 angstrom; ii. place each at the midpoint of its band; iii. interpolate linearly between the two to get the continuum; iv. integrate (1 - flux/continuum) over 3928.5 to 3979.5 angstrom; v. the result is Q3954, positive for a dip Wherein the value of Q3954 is 9.6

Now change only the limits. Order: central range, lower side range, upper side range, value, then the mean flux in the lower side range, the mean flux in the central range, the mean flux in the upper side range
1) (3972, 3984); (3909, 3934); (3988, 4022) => 3.2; 17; 14.6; 21.2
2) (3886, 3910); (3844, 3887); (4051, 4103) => 2.8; 16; 14.5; 18.3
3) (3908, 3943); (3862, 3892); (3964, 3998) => -3.8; 14.6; 16.6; 15.3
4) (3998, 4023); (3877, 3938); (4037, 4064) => -2.8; 15.1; 21.5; 21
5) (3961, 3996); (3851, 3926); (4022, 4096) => 6.7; 16.2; 14.7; 19.9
